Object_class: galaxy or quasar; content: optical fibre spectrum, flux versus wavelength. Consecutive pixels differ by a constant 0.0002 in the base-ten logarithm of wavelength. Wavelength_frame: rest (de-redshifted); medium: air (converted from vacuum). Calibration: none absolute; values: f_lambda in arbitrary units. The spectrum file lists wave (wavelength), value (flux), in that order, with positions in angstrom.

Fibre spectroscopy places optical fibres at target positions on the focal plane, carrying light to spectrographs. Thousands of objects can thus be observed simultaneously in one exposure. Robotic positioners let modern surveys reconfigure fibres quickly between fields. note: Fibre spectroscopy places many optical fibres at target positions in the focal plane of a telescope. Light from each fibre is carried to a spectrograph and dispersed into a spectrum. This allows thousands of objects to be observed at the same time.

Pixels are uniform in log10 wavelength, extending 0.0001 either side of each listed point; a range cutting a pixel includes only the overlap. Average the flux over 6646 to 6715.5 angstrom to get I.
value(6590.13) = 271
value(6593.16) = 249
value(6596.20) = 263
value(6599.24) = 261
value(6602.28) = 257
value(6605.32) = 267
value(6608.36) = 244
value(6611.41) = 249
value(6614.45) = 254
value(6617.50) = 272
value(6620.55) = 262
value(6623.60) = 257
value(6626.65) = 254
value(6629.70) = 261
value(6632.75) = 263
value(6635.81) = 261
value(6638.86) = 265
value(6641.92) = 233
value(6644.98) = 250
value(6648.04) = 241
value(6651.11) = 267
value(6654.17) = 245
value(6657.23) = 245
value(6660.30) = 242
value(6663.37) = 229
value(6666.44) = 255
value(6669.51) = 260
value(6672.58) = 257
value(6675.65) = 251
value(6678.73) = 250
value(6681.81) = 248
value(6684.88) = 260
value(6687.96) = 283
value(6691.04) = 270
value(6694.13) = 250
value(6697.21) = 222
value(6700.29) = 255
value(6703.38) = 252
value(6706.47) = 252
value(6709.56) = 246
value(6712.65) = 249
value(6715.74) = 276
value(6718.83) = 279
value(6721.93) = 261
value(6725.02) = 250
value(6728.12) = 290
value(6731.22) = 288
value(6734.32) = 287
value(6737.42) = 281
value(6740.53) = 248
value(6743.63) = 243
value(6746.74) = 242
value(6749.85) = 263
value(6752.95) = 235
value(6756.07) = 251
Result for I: 252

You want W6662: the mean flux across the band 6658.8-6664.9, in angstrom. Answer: 235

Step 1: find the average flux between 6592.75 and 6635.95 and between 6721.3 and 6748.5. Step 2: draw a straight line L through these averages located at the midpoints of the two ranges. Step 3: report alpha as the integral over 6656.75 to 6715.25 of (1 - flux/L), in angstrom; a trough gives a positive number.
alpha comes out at 2.4 angstrom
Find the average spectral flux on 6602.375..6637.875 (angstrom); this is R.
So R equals 259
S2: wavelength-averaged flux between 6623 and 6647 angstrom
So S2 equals 255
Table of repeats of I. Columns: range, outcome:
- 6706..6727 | 260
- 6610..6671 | 253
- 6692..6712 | 247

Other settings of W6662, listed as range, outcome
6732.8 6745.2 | 265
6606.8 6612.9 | 246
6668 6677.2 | 256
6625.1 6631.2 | 258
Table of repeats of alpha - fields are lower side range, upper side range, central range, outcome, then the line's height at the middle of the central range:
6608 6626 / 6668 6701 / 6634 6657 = 0.42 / 256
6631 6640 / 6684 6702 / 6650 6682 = 1.20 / 260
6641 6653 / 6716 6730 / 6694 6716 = 1.40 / 266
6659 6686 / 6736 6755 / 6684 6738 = -2.74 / 251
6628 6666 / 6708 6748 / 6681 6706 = 0.34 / 259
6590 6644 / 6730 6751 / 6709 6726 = 0.10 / 263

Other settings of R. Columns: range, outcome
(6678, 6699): 255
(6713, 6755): 264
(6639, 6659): 248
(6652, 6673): 248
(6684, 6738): 264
